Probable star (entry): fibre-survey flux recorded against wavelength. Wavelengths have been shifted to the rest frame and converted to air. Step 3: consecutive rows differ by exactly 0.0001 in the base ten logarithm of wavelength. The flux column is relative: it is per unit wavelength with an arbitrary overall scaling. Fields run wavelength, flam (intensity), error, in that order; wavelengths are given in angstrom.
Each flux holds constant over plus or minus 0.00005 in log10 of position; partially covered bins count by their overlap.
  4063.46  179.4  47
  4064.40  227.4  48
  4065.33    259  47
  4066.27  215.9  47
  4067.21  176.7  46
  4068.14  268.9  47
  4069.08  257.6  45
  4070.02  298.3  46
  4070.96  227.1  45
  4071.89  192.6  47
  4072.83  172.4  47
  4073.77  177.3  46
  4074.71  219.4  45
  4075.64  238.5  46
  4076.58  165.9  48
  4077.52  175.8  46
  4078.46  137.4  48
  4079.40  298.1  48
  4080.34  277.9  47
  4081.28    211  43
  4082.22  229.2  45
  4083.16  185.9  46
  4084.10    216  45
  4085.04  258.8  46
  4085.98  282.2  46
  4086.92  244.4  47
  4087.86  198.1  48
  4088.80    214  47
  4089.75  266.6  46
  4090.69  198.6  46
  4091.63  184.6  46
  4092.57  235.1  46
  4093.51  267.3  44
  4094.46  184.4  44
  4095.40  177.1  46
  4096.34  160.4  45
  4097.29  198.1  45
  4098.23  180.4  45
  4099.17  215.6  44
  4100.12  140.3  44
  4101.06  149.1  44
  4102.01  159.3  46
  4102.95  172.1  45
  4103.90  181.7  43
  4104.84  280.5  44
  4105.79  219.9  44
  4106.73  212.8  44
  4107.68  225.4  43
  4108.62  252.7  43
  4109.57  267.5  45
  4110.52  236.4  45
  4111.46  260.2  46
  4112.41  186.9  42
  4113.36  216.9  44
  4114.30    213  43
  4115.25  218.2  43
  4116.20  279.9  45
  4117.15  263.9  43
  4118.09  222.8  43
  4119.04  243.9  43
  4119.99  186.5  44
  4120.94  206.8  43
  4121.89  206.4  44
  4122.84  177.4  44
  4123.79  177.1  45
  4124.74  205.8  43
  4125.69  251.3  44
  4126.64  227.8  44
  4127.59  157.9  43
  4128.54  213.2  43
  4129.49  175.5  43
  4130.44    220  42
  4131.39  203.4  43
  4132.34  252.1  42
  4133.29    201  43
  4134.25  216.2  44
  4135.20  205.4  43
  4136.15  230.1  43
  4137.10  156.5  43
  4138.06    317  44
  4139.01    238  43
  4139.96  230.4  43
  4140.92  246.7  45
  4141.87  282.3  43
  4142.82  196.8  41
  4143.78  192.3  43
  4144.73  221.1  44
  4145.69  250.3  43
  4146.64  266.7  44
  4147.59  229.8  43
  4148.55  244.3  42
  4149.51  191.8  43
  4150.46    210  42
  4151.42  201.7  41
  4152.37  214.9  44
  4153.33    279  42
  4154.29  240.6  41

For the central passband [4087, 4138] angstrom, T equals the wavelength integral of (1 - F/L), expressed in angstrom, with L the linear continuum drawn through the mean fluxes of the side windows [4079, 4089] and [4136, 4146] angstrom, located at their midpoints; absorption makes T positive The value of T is 5.1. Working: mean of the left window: 238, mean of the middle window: 212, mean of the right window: 233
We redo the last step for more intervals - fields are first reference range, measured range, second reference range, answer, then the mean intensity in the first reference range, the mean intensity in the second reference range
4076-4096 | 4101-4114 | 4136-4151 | 0.3 angstrom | 219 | 231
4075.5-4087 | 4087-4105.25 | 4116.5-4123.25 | 1.9 angstrom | 224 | 217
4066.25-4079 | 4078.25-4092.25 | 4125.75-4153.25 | -1.1 angstrom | 209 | 223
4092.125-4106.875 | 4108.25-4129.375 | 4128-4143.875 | -1.1 angstrom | 195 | 223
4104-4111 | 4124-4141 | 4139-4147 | 1.3 angstrom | 239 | 236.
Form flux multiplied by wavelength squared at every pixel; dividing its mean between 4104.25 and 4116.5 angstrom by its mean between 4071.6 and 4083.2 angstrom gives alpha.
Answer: 1.15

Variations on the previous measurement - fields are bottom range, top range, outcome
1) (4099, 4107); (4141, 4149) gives 1.26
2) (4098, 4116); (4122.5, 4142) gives 1.04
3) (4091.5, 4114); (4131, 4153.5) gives 1.12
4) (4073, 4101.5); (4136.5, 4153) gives 1.13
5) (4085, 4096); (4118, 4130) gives 0.92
